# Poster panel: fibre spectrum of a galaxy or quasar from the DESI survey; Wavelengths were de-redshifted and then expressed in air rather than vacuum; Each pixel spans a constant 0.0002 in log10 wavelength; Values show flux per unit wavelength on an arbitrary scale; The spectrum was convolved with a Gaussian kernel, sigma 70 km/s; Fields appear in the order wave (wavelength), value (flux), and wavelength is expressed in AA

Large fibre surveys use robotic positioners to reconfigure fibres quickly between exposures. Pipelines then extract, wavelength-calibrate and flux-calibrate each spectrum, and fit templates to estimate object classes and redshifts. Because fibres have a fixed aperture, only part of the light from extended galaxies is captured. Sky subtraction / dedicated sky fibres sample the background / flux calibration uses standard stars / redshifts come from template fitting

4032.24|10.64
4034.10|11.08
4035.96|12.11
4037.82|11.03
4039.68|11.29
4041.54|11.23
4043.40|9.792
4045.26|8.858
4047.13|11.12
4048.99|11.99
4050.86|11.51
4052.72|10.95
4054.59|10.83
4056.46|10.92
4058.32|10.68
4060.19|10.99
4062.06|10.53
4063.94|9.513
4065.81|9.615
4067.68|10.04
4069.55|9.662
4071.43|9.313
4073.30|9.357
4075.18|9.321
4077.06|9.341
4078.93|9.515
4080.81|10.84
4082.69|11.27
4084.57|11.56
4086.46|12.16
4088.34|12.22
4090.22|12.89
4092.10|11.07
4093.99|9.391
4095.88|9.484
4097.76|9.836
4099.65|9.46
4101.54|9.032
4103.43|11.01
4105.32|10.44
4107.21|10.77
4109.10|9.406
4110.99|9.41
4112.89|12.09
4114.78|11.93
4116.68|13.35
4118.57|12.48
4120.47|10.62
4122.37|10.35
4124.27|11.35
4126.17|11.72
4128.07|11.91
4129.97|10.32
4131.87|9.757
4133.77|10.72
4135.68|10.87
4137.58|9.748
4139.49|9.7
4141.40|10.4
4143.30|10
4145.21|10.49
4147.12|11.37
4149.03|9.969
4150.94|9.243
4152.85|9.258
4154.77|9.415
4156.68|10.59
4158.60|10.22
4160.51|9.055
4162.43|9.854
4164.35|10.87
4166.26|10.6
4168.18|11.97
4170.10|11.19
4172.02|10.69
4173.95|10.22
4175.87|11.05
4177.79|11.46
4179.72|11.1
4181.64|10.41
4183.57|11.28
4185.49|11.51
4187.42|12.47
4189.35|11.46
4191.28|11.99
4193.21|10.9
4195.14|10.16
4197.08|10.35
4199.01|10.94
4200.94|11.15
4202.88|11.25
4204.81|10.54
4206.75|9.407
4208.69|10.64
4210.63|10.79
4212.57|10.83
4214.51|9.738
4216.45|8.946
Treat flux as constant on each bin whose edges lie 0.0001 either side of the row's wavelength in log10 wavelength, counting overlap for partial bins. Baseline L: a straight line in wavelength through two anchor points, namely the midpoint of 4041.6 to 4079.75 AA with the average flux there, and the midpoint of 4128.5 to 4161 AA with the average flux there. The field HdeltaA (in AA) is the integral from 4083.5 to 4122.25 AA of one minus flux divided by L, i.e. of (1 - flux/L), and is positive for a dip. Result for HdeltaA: -2.9 AA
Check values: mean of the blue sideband 10.2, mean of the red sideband 10.1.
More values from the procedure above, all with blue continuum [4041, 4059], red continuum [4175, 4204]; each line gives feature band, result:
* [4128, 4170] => 3.0 AA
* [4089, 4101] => 0.6 AA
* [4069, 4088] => 1.0 AA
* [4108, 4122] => -0.4 AA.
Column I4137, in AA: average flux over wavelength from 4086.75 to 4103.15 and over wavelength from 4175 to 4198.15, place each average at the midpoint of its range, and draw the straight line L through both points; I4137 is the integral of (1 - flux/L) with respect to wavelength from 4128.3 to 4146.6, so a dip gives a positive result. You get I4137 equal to 0.9 AA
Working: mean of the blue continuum 10.5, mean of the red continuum 11.2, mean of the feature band 10.3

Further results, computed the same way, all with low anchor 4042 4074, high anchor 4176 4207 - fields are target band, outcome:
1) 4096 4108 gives 0.62 AA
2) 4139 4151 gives 0.62 AA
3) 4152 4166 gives 1.23 AA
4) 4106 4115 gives 0.02 AA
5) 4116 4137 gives -0.89 AA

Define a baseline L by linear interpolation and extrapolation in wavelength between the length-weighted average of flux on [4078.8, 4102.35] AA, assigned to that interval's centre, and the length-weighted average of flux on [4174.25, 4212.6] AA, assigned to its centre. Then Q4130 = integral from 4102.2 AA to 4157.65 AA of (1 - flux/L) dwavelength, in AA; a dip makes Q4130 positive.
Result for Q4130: 0.9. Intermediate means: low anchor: 10.7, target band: 10.6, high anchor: 11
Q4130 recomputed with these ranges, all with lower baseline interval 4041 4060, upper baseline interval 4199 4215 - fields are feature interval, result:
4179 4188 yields -0.6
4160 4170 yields 0.0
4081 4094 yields -1.1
